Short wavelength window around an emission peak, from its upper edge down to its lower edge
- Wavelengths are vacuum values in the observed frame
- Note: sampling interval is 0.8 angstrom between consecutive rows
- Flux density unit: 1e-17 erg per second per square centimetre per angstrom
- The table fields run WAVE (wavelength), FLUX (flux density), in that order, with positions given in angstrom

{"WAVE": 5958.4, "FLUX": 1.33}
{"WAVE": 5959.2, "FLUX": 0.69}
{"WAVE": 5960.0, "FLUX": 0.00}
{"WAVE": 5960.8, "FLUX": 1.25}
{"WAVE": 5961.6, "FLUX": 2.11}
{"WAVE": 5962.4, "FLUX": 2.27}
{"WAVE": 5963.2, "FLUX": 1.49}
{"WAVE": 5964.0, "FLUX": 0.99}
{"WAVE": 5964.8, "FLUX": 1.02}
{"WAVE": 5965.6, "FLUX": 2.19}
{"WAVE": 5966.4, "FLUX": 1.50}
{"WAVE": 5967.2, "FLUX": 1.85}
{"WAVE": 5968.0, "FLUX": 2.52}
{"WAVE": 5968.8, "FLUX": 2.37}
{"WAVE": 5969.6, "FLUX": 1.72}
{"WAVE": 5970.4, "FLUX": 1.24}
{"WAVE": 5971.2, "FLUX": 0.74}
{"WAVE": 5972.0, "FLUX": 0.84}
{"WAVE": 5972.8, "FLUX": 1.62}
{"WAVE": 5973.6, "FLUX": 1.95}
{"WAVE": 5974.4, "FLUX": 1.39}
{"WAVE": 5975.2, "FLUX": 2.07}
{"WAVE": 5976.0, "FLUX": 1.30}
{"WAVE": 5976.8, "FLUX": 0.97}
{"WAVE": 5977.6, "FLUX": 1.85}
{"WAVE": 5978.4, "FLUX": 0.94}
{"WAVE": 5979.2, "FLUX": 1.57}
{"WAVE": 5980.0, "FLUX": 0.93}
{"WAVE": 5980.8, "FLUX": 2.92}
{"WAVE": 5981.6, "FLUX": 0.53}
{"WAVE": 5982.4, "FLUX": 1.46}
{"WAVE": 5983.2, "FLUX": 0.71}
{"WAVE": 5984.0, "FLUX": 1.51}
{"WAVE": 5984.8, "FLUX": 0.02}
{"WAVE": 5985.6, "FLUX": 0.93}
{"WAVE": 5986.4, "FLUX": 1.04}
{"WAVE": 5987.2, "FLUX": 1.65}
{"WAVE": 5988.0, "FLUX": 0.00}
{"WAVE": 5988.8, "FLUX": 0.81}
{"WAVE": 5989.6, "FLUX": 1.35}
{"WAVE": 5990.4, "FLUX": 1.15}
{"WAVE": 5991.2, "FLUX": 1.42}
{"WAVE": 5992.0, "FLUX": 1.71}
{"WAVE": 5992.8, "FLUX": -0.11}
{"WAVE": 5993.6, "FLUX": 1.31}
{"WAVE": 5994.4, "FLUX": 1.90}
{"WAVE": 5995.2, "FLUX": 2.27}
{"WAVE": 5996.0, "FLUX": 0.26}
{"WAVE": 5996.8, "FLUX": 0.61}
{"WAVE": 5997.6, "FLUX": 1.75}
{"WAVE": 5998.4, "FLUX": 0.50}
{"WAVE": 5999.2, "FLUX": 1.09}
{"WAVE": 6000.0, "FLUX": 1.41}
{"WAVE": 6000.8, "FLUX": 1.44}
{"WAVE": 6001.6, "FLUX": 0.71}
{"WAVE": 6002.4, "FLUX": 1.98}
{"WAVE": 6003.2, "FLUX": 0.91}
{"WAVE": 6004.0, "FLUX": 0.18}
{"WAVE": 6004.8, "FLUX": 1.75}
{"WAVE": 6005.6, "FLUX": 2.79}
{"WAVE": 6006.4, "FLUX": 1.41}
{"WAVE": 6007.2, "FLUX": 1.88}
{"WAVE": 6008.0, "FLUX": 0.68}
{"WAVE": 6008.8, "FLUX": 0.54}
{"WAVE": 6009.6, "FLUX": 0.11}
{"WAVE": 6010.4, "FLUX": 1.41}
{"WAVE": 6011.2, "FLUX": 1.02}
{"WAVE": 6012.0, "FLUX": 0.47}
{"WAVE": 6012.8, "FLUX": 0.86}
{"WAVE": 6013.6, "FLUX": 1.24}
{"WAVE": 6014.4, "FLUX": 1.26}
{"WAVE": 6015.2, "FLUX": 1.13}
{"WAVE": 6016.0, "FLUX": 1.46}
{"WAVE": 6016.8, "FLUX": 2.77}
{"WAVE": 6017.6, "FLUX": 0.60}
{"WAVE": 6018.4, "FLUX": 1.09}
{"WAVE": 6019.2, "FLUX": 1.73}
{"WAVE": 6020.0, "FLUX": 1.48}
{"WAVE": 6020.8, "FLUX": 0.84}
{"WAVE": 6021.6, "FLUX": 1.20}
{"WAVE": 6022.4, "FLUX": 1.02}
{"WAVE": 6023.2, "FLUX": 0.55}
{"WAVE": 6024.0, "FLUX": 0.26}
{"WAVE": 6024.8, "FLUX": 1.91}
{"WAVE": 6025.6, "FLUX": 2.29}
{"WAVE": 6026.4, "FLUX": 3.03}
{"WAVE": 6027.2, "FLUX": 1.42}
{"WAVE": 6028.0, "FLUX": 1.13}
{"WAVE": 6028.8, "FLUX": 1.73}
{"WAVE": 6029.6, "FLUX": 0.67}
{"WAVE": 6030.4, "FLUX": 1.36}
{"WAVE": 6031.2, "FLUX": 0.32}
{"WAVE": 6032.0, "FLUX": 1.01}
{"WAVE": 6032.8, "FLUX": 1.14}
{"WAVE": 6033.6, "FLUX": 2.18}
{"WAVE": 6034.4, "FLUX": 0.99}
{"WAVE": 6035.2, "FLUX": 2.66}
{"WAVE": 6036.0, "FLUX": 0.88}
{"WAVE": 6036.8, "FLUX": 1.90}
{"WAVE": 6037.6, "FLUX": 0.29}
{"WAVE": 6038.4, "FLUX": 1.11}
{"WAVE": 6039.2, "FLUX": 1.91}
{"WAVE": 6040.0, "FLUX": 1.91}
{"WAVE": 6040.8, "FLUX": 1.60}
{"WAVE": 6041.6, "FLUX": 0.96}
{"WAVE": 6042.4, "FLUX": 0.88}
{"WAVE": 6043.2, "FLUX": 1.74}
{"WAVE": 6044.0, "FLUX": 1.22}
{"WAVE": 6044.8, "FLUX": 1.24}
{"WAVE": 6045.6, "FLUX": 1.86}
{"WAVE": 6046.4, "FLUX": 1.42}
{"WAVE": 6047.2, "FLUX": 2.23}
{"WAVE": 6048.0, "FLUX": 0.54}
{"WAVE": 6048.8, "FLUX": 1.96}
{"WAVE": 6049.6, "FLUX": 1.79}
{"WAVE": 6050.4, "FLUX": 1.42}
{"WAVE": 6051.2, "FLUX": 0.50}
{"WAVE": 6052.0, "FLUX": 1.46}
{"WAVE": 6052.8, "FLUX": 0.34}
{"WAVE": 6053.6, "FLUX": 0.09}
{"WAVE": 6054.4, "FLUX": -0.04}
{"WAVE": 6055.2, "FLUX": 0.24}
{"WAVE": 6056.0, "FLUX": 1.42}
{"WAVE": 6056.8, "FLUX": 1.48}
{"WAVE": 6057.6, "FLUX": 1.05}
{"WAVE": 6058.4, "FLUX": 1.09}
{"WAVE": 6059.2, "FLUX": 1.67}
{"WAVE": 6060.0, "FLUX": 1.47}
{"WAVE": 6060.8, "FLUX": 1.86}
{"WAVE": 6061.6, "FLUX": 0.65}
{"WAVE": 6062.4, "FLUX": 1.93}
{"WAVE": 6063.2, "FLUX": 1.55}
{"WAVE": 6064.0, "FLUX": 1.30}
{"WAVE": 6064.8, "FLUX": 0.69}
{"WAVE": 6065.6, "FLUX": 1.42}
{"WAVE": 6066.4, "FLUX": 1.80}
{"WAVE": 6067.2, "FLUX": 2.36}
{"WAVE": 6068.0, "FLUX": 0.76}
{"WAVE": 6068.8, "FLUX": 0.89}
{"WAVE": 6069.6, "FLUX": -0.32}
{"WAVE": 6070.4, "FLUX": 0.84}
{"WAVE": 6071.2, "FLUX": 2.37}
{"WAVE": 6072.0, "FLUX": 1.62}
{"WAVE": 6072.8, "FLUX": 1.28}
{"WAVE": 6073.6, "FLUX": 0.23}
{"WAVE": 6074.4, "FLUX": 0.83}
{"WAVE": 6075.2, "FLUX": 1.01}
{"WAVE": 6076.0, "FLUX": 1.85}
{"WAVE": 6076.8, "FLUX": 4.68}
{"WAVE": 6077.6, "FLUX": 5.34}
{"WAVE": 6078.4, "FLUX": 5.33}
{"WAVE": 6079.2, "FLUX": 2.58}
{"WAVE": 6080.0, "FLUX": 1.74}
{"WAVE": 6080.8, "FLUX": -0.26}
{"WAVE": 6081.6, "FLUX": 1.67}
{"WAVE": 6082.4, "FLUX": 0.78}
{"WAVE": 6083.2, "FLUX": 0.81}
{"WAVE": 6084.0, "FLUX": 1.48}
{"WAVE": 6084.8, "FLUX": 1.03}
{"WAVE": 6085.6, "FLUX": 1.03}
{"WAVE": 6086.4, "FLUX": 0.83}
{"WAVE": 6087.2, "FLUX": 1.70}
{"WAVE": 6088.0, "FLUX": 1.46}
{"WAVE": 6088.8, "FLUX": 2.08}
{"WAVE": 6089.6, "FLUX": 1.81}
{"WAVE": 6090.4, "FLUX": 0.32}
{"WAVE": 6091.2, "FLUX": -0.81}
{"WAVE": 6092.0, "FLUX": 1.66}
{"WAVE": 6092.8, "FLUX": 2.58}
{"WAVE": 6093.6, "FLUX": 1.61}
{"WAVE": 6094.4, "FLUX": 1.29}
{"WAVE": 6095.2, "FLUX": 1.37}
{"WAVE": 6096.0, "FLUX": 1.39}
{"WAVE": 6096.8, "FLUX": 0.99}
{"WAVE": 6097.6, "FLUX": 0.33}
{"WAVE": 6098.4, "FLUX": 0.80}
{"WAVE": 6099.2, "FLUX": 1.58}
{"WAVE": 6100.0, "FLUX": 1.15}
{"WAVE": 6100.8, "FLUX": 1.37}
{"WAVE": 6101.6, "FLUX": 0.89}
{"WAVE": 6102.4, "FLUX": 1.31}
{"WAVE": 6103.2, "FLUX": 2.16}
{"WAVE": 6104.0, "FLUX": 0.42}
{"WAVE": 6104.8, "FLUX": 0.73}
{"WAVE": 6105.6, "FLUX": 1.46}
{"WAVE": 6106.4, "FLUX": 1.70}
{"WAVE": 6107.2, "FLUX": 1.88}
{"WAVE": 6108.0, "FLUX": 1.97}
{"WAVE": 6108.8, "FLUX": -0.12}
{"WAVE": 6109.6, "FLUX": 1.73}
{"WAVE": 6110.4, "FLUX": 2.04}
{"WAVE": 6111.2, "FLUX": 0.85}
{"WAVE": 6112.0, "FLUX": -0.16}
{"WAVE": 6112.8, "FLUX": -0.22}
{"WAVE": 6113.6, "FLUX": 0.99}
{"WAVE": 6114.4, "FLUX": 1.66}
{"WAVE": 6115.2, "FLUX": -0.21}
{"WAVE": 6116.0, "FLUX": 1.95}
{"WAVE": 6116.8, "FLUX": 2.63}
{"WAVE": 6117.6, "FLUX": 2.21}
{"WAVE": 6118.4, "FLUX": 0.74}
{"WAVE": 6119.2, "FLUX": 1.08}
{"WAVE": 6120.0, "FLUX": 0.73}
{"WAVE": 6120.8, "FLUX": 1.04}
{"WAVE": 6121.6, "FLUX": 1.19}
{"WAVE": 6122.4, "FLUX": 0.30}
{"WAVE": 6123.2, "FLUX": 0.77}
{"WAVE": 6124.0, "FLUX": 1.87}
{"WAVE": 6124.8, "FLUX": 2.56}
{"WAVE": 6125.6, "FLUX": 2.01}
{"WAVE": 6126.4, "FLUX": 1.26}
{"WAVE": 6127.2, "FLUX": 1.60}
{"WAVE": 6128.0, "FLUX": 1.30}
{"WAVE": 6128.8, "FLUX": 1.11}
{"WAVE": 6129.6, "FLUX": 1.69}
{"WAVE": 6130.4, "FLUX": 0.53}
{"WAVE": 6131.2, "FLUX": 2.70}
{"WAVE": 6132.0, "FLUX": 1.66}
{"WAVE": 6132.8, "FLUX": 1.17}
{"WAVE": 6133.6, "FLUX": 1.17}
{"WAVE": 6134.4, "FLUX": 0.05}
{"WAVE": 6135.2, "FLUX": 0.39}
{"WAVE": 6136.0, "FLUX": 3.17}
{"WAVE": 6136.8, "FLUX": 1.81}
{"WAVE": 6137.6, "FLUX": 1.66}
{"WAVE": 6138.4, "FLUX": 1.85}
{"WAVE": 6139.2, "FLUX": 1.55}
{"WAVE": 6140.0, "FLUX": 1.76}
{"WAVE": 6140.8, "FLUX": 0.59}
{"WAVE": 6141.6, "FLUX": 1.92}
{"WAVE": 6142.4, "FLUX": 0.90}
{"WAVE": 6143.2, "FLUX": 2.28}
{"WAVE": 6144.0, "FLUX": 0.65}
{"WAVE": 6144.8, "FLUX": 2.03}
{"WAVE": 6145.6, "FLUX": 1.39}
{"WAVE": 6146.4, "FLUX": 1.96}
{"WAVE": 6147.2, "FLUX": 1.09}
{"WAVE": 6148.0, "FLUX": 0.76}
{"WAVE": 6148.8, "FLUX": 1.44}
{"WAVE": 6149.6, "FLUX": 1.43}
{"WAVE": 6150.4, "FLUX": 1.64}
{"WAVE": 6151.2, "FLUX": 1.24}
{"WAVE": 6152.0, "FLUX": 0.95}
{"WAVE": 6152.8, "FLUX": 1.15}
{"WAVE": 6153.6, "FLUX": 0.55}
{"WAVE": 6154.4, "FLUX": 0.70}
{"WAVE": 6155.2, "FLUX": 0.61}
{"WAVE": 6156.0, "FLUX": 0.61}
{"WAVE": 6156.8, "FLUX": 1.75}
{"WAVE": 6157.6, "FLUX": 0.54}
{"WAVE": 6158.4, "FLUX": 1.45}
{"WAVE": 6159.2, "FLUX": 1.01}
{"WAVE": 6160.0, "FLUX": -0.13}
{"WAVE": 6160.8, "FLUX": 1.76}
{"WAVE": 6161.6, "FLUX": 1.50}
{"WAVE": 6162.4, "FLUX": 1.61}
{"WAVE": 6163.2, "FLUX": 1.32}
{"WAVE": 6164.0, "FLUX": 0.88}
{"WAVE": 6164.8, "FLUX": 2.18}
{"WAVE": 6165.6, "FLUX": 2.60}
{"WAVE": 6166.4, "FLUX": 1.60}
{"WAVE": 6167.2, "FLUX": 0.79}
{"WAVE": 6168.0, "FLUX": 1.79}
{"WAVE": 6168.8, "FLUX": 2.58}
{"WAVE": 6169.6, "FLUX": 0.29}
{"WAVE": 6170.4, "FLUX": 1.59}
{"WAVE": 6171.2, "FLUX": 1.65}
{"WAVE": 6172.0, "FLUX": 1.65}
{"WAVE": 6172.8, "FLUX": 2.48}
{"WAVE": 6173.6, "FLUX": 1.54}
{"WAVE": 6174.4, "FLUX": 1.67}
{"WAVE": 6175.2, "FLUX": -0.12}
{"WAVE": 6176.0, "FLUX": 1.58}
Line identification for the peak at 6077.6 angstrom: H-beta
